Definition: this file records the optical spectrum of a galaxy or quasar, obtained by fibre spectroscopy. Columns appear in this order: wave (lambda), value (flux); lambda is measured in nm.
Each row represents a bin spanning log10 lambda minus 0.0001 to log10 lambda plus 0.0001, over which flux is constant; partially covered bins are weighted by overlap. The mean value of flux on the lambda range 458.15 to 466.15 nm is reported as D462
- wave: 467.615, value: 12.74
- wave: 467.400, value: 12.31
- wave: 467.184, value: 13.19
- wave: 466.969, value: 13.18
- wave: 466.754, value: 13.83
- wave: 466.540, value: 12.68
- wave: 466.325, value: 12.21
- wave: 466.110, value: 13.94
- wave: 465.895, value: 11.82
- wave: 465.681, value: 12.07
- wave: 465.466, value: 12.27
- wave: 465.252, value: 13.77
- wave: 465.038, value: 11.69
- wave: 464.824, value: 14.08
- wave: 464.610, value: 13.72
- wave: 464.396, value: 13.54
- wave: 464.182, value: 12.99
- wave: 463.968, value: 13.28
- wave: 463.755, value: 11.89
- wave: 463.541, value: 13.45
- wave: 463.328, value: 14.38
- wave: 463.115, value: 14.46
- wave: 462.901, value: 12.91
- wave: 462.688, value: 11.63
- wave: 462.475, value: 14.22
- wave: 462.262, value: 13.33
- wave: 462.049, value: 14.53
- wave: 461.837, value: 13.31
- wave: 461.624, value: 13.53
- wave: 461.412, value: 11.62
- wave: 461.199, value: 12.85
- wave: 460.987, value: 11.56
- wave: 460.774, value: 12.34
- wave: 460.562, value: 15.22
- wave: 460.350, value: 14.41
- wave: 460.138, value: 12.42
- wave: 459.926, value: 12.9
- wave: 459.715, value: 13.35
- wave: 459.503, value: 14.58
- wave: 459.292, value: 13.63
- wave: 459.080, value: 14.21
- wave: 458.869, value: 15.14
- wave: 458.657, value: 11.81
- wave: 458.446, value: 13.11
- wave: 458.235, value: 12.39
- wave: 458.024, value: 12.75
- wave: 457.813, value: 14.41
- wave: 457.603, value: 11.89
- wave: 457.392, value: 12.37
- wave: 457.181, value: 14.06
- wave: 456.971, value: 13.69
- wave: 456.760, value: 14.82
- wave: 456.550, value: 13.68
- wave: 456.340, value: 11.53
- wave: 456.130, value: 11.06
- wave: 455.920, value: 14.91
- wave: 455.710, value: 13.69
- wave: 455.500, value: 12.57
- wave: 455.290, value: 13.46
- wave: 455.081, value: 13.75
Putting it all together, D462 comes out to 13.2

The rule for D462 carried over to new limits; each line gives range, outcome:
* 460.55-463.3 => 13.2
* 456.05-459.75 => 13.3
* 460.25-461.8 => 13.1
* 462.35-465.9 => 13.1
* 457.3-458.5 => 12.8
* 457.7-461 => 13.4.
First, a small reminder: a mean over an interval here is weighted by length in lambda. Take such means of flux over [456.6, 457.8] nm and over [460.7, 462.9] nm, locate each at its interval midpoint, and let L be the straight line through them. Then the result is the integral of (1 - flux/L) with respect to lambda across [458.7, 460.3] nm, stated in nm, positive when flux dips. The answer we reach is -0.062 nm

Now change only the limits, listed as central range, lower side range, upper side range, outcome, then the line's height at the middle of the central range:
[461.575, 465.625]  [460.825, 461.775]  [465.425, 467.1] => -0.23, 12.6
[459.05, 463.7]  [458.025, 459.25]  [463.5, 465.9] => -0.09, 13.1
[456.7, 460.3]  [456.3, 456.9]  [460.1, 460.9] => 0.06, 13.6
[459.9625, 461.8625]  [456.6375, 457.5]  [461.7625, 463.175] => 0.07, 13.5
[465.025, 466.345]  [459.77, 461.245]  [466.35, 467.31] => 0.05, 13.1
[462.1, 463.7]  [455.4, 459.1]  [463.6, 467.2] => -0.05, 13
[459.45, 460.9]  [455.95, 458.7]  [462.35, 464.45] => -0.05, 13.1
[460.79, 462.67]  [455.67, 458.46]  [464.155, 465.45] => 0.03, 13.2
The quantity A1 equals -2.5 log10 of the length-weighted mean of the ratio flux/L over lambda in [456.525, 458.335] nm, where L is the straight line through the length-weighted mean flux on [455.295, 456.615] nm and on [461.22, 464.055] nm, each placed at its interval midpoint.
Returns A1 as -0.03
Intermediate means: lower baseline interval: 12.9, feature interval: 13.3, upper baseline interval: 13.3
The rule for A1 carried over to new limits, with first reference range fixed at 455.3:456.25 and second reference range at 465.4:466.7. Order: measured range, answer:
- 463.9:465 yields -0.06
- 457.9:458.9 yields 0.00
